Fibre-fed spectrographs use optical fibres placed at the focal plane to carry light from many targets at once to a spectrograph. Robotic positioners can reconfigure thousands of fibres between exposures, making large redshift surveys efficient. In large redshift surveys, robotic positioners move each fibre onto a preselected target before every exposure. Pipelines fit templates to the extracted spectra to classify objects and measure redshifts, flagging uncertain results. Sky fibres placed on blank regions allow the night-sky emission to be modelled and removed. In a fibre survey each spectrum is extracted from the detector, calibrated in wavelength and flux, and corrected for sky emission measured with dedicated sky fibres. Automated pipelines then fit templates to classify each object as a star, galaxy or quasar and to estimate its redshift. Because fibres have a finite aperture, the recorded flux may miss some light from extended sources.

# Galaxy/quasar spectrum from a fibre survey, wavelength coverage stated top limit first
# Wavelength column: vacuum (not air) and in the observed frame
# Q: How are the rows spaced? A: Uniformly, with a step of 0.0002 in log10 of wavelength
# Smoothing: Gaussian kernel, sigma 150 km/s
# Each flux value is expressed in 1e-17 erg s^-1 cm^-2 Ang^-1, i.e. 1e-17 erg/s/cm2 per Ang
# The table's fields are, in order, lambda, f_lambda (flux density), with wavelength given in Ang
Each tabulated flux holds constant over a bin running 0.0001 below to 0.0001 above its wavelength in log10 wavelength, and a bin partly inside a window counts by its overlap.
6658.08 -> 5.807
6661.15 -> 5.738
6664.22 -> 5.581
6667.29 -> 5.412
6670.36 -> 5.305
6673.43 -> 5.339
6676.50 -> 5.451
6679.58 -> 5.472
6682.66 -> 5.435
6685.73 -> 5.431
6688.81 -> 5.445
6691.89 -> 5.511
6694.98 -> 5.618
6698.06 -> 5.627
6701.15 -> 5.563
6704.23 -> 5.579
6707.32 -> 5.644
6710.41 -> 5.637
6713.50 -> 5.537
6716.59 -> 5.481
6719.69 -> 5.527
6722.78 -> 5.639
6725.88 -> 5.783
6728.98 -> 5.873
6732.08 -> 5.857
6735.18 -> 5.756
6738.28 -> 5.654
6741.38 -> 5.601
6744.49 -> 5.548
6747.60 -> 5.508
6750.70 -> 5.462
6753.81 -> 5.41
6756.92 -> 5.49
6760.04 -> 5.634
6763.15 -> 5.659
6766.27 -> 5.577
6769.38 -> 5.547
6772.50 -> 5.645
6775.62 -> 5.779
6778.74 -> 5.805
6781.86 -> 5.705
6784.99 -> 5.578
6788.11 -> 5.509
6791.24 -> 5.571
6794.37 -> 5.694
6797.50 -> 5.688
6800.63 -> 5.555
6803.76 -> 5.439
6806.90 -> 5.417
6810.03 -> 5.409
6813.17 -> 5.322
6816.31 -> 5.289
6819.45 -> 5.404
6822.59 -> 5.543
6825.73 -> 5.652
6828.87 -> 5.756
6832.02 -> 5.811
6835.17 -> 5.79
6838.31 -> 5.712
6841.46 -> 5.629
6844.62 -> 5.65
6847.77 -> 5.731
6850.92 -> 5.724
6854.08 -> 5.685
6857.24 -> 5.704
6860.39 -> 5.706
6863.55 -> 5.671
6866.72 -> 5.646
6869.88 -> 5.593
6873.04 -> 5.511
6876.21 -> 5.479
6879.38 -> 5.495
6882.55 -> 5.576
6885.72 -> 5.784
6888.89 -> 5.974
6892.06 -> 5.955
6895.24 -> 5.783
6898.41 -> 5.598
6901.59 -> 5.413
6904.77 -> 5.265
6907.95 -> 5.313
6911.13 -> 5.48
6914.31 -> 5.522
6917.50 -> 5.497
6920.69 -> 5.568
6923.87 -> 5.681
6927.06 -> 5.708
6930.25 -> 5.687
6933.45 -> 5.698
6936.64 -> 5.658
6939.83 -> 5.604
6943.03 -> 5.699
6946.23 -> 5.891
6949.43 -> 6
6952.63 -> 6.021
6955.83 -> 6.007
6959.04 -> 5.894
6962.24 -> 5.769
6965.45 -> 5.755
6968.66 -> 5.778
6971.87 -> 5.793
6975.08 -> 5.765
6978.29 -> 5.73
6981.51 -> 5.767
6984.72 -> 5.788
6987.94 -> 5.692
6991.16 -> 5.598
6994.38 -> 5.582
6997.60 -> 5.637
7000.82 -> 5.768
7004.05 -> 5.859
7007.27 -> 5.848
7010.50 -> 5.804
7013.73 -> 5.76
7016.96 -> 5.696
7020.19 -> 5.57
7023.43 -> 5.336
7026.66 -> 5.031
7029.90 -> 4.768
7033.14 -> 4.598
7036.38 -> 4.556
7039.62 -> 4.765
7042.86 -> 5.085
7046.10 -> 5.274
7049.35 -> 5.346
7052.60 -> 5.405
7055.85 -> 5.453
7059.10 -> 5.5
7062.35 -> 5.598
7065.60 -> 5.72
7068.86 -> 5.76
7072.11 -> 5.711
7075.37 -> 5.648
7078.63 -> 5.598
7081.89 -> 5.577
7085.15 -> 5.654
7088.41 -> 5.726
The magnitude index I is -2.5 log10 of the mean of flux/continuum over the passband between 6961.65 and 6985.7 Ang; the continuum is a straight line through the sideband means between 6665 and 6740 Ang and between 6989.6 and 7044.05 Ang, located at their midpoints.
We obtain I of -0.07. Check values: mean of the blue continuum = 5.57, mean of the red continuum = 5.37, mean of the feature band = 5.77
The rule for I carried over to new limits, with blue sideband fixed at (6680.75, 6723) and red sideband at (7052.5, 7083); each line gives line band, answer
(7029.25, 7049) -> 0.15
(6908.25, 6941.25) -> 0.00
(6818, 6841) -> -0.02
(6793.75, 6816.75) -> 0.02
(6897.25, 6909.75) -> 0.04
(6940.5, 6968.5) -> -0.05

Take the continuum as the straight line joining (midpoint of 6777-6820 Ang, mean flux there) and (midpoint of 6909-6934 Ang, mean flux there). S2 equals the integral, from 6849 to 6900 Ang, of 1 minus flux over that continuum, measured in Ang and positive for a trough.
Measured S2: -1.01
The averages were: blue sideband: 5.53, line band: 5.68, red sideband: 5.59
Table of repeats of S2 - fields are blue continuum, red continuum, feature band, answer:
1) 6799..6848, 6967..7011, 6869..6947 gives 0.6 Ang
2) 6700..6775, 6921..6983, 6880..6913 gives 0.7 Ang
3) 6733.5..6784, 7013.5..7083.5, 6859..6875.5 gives -0.3 Ang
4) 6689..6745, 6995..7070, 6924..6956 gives -1.9 Ang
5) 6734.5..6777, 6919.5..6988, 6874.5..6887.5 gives 0.3 Ang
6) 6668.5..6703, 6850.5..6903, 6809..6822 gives 0.5 Ang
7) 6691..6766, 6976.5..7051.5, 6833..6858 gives -0.8 Ang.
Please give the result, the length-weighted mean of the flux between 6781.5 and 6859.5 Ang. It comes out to 5.6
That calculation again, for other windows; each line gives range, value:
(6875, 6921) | 5.58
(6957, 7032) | 5.65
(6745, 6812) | 5.57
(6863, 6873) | 5.61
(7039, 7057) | 5.24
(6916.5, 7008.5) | 5.75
